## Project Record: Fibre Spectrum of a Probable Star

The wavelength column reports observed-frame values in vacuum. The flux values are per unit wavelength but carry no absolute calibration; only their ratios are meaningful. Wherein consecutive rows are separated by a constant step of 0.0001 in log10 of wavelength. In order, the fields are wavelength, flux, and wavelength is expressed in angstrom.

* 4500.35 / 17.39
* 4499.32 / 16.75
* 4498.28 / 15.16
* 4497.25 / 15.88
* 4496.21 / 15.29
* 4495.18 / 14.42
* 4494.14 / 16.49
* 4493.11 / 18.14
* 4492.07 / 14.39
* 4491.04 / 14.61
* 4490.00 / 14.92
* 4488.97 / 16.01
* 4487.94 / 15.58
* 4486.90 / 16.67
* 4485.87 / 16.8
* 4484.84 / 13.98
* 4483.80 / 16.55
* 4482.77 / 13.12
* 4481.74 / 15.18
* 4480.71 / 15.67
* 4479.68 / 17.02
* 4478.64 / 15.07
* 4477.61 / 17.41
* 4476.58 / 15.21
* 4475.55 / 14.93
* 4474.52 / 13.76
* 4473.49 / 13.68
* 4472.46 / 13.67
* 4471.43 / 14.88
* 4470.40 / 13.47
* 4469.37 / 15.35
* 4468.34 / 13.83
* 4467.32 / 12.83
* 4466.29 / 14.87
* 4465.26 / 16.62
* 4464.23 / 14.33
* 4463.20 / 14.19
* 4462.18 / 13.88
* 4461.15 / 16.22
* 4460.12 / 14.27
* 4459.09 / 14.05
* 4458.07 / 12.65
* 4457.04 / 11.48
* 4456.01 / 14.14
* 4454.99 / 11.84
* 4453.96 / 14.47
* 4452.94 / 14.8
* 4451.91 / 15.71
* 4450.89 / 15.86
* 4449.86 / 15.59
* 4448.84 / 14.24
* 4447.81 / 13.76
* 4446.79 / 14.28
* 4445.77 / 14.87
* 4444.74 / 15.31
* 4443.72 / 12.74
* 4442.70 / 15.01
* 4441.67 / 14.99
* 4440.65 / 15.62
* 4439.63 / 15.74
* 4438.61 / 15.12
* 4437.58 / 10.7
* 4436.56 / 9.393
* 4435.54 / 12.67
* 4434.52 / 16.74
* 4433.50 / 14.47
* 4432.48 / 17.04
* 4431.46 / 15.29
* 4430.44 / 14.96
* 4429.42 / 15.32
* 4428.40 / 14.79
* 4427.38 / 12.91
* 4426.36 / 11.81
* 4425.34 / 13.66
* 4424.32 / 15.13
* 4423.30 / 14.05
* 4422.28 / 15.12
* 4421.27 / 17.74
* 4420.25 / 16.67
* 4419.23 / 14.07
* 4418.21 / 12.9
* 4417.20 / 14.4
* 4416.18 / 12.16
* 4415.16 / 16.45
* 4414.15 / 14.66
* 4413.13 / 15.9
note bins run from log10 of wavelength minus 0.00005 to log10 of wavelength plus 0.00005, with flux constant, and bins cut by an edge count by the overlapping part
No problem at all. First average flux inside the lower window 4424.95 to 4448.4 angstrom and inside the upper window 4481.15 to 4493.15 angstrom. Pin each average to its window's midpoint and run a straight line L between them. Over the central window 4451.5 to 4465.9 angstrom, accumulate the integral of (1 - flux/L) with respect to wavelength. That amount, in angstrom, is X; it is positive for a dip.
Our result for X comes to 0.5 angstrom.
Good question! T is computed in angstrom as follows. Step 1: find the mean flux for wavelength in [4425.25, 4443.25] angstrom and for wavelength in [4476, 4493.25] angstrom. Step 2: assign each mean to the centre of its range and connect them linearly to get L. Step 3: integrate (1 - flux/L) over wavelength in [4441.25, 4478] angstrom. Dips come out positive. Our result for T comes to 1.3 angstrom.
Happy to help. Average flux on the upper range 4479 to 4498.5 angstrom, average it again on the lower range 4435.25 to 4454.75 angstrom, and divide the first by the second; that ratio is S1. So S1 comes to 1.1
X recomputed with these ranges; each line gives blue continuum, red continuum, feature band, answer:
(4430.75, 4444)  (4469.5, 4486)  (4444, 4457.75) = 0.2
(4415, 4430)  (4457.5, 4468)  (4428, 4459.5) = 0.2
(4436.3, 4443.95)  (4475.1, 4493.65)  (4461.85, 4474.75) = 0.6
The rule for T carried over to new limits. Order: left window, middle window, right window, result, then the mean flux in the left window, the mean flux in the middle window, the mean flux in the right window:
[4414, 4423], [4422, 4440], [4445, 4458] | 0.63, 14.9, 14.1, 14.2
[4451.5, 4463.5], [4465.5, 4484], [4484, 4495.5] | 0.09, 14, 14.8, 15.7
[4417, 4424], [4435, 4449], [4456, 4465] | 0.55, 15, 13.9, 14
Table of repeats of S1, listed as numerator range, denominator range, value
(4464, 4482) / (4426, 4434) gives 1.02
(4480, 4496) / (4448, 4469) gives 1.09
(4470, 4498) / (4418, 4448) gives 1.06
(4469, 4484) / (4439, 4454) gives 1.01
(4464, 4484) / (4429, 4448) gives 1.03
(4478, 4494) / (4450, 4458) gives 1.11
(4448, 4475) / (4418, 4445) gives 0.99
